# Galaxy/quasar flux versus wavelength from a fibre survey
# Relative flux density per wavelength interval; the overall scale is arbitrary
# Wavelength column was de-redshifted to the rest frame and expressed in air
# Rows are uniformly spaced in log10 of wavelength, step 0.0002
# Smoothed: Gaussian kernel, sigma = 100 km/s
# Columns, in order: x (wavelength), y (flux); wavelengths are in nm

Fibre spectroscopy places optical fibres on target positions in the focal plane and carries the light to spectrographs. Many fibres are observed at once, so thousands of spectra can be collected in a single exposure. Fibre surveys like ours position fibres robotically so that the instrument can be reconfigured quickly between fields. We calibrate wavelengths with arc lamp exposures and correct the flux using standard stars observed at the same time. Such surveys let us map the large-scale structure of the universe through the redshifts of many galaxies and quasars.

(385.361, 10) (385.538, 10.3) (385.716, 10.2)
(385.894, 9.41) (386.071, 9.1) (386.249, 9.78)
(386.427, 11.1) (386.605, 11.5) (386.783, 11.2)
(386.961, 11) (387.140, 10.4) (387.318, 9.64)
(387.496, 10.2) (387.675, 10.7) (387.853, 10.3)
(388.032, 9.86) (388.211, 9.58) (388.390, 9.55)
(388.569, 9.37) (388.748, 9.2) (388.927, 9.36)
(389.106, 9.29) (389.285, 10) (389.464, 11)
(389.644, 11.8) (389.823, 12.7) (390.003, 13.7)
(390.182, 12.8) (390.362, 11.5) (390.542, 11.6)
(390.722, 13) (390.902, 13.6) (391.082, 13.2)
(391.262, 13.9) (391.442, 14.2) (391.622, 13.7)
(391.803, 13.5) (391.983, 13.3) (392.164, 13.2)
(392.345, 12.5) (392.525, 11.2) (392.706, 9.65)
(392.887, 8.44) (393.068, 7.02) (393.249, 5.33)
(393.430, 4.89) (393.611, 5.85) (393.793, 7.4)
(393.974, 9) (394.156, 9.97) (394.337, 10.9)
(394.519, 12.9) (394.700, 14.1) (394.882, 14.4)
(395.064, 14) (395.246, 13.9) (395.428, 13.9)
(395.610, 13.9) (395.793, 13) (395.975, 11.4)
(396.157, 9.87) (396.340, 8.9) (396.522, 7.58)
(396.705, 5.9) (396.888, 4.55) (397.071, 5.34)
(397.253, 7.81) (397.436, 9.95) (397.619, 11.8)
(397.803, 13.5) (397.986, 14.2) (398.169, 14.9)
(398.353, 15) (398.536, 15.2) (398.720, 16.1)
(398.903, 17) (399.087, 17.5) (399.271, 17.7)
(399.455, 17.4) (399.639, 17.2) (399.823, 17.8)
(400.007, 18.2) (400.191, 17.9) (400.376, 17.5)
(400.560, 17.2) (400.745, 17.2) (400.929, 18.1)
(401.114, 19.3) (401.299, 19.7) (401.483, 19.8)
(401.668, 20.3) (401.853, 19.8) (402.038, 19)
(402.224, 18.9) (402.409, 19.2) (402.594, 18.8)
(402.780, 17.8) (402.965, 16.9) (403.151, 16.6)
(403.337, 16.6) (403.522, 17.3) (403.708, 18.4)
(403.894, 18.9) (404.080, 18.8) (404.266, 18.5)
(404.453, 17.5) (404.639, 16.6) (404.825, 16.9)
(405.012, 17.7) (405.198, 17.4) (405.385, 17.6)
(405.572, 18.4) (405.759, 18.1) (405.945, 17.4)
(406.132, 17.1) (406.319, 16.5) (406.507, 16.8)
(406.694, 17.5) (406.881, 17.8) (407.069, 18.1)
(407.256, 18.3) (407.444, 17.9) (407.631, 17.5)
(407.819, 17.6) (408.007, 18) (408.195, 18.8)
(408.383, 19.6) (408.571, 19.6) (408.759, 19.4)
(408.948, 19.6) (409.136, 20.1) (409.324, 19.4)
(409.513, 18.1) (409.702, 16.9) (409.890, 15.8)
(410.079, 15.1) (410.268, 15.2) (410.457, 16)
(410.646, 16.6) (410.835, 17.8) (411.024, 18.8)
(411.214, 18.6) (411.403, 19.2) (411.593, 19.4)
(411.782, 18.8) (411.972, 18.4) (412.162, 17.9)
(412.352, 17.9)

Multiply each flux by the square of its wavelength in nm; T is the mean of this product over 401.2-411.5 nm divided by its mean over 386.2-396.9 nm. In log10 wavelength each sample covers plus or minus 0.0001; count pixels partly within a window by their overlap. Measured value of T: 1.78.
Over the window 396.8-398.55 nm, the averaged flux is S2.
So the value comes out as 11.1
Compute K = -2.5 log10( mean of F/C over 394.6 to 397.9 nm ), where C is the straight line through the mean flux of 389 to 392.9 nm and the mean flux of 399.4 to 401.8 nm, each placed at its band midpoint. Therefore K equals 0.39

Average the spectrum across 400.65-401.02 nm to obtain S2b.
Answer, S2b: 17.7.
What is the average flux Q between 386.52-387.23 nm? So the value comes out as 11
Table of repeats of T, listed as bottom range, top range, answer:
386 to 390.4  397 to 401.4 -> 1.56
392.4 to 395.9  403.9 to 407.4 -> 1.77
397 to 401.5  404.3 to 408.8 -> 1.17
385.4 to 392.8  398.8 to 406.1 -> 1.71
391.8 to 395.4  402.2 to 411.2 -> 1.80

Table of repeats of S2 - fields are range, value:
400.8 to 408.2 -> 18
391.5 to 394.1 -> 9.69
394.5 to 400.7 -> 13.5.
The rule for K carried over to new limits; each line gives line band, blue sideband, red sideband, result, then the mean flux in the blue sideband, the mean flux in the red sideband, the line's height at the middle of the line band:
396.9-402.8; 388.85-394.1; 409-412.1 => -0.16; 10.9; 17.8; 13.9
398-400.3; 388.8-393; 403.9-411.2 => -0.13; 12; 17.8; 14.9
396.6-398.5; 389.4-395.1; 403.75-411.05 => 0.30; 11.4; 17.8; 13.6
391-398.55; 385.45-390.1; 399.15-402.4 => 0.31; 10.4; 18.4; 14.7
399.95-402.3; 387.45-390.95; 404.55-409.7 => -0.19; 10.9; 18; 15.7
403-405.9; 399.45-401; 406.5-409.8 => 0.02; 17.6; 18.4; 18.1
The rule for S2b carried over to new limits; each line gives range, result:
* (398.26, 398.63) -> 15.1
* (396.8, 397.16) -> 4.94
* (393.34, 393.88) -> 6.03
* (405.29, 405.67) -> 18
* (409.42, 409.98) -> 16.9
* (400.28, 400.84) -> 17.3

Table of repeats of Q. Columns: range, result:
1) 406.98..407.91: 17.9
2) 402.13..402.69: 18.9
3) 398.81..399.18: 17.3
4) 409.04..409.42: 19.8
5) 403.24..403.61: 17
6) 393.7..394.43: 9.31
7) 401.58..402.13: 19.7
